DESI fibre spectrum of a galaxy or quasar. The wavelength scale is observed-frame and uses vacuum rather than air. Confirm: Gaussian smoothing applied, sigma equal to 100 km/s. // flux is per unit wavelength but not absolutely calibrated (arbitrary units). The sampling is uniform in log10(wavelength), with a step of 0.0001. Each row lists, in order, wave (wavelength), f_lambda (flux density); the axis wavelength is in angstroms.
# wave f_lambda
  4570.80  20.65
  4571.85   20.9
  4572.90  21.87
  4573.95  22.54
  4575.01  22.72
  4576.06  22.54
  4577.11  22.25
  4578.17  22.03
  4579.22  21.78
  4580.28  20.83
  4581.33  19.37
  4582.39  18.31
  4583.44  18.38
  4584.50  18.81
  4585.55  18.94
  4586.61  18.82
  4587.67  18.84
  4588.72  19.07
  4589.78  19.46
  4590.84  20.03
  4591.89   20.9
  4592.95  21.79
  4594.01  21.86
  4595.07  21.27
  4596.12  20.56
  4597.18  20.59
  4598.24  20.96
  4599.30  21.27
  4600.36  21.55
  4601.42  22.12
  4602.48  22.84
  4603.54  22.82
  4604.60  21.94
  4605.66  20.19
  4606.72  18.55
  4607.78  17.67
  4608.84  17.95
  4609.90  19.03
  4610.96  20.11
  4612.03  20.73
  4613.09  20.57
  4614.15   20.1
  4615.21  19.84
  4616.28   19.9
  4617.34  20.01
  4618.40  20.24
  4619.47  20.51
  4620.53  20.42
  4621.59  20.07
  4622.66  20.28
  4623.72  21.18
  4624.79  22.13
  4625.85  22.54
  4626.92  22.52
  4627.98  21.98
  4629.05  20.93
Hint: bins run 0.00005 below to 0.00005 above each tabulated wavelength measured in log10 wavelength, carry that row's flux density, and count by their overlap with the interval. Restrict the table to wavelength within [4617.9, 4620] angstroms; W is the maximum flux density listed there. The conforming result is 20.51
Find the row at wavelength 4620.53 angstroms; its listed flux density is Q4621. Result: 20.42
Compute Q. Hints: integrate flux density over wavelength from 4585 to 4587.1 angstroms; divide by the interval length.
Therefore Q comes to 18.9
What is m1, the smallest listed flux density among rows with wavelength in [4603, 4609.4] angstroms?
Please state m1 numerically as 17.67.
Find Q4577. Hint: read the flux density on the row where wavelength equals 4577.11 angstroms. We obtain 22.25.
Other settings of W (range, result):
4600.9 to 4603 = 22.84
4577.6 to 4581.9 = 22.03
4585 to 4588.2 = 18.94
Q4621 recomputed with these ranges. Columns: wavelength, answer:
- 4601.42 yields 22.12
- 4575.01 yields 22.72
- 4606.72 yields 18.55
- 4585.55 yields 18.94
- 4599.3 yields 21.27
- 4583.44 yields 18.38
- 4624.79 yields 22.13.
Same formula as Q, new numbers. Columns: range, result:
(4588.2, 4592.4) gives 19.9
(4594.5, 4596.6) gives 21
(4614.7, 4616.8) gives 19.8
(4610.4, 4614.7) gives 20.4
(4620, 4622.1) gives 20.3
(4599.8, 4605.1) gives 22.2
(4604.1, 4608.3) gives 19.6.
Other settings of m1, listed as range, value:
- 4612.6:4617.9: 19.84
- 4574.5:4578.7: 22.03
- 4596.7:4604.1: 20.59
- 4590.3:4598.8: 20.03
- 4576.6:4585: 18.31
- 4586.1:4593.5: 18.82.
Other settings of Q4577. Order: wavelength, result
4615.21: 19.84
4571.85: 20.9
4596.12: 20.56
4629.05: 20.93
